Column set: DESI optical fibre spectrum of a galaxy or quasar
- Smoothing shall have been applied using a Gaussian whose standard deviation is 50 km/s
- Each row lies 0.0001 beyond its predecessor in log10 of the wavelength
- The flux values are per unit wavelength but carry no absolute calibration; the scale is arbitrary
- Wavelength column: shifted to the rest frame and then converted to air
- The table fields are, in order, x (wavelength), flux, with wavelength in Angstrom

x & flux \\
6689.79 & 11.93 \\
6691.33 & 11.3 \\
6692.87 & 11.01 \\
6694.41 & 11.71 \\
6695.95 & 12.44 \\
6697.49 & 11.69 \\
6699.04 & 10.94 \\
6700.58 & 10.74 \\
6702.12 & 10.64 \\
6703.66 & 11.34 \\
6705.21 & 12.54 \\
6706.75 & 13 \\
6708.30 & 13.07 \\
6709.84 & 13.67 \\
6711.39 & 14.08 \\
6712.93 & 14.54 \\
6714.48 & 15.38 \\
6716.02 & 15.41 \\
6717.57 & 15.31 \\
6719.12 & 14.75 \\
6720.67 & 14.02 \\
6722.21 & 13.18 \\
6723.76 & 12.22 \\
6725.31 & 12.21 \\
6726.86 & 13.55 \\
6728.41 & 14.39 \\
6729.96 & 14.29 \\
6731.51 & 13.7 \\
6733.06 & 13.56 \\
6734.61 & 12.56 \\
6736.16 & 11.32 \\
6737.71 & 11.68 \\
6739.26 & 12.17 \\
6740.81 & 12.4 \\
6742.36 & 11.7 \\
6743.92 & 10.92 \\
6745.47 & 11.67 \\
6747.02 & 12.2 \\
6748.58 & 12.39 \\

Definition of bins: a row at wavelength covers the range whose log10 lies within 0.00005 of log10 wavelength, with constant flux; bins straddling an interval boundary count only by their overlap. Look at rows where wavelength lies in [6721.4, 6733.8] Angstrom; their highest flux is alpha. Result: 14.39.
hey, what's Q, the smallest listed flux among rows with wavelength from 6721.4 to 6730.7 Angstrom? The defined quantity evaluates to 12.21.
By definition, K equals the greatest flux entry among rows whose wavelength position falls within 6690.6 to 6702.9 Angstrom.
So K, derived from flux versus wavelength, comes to 12.44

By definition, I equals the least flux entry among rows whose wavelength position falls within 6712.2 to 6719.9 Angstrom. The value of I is 14.54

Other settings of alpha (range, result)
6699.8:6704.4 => 11.34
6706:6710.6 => 13.67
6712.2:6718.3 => 15.41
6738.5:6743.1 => 12.4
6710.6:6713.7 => 14.54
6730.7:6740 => 13.7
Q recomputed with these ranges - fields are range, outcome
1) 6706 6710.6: 13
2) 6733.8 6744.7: 10.92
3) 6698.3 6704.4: 10.64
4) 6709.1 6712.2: 13.67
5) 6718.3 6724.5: 12.22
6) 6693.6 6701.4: 10.74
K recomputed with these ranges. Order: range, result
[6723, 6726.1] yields 12.22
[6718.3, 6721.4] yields 14.75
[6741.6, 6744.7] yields 11.7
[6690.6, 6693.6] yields 11.3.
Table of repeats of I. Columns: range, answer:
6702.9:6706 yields 11.34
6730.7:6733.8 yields 13.56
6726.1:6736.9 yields 11.32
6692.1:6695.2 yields 11.01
